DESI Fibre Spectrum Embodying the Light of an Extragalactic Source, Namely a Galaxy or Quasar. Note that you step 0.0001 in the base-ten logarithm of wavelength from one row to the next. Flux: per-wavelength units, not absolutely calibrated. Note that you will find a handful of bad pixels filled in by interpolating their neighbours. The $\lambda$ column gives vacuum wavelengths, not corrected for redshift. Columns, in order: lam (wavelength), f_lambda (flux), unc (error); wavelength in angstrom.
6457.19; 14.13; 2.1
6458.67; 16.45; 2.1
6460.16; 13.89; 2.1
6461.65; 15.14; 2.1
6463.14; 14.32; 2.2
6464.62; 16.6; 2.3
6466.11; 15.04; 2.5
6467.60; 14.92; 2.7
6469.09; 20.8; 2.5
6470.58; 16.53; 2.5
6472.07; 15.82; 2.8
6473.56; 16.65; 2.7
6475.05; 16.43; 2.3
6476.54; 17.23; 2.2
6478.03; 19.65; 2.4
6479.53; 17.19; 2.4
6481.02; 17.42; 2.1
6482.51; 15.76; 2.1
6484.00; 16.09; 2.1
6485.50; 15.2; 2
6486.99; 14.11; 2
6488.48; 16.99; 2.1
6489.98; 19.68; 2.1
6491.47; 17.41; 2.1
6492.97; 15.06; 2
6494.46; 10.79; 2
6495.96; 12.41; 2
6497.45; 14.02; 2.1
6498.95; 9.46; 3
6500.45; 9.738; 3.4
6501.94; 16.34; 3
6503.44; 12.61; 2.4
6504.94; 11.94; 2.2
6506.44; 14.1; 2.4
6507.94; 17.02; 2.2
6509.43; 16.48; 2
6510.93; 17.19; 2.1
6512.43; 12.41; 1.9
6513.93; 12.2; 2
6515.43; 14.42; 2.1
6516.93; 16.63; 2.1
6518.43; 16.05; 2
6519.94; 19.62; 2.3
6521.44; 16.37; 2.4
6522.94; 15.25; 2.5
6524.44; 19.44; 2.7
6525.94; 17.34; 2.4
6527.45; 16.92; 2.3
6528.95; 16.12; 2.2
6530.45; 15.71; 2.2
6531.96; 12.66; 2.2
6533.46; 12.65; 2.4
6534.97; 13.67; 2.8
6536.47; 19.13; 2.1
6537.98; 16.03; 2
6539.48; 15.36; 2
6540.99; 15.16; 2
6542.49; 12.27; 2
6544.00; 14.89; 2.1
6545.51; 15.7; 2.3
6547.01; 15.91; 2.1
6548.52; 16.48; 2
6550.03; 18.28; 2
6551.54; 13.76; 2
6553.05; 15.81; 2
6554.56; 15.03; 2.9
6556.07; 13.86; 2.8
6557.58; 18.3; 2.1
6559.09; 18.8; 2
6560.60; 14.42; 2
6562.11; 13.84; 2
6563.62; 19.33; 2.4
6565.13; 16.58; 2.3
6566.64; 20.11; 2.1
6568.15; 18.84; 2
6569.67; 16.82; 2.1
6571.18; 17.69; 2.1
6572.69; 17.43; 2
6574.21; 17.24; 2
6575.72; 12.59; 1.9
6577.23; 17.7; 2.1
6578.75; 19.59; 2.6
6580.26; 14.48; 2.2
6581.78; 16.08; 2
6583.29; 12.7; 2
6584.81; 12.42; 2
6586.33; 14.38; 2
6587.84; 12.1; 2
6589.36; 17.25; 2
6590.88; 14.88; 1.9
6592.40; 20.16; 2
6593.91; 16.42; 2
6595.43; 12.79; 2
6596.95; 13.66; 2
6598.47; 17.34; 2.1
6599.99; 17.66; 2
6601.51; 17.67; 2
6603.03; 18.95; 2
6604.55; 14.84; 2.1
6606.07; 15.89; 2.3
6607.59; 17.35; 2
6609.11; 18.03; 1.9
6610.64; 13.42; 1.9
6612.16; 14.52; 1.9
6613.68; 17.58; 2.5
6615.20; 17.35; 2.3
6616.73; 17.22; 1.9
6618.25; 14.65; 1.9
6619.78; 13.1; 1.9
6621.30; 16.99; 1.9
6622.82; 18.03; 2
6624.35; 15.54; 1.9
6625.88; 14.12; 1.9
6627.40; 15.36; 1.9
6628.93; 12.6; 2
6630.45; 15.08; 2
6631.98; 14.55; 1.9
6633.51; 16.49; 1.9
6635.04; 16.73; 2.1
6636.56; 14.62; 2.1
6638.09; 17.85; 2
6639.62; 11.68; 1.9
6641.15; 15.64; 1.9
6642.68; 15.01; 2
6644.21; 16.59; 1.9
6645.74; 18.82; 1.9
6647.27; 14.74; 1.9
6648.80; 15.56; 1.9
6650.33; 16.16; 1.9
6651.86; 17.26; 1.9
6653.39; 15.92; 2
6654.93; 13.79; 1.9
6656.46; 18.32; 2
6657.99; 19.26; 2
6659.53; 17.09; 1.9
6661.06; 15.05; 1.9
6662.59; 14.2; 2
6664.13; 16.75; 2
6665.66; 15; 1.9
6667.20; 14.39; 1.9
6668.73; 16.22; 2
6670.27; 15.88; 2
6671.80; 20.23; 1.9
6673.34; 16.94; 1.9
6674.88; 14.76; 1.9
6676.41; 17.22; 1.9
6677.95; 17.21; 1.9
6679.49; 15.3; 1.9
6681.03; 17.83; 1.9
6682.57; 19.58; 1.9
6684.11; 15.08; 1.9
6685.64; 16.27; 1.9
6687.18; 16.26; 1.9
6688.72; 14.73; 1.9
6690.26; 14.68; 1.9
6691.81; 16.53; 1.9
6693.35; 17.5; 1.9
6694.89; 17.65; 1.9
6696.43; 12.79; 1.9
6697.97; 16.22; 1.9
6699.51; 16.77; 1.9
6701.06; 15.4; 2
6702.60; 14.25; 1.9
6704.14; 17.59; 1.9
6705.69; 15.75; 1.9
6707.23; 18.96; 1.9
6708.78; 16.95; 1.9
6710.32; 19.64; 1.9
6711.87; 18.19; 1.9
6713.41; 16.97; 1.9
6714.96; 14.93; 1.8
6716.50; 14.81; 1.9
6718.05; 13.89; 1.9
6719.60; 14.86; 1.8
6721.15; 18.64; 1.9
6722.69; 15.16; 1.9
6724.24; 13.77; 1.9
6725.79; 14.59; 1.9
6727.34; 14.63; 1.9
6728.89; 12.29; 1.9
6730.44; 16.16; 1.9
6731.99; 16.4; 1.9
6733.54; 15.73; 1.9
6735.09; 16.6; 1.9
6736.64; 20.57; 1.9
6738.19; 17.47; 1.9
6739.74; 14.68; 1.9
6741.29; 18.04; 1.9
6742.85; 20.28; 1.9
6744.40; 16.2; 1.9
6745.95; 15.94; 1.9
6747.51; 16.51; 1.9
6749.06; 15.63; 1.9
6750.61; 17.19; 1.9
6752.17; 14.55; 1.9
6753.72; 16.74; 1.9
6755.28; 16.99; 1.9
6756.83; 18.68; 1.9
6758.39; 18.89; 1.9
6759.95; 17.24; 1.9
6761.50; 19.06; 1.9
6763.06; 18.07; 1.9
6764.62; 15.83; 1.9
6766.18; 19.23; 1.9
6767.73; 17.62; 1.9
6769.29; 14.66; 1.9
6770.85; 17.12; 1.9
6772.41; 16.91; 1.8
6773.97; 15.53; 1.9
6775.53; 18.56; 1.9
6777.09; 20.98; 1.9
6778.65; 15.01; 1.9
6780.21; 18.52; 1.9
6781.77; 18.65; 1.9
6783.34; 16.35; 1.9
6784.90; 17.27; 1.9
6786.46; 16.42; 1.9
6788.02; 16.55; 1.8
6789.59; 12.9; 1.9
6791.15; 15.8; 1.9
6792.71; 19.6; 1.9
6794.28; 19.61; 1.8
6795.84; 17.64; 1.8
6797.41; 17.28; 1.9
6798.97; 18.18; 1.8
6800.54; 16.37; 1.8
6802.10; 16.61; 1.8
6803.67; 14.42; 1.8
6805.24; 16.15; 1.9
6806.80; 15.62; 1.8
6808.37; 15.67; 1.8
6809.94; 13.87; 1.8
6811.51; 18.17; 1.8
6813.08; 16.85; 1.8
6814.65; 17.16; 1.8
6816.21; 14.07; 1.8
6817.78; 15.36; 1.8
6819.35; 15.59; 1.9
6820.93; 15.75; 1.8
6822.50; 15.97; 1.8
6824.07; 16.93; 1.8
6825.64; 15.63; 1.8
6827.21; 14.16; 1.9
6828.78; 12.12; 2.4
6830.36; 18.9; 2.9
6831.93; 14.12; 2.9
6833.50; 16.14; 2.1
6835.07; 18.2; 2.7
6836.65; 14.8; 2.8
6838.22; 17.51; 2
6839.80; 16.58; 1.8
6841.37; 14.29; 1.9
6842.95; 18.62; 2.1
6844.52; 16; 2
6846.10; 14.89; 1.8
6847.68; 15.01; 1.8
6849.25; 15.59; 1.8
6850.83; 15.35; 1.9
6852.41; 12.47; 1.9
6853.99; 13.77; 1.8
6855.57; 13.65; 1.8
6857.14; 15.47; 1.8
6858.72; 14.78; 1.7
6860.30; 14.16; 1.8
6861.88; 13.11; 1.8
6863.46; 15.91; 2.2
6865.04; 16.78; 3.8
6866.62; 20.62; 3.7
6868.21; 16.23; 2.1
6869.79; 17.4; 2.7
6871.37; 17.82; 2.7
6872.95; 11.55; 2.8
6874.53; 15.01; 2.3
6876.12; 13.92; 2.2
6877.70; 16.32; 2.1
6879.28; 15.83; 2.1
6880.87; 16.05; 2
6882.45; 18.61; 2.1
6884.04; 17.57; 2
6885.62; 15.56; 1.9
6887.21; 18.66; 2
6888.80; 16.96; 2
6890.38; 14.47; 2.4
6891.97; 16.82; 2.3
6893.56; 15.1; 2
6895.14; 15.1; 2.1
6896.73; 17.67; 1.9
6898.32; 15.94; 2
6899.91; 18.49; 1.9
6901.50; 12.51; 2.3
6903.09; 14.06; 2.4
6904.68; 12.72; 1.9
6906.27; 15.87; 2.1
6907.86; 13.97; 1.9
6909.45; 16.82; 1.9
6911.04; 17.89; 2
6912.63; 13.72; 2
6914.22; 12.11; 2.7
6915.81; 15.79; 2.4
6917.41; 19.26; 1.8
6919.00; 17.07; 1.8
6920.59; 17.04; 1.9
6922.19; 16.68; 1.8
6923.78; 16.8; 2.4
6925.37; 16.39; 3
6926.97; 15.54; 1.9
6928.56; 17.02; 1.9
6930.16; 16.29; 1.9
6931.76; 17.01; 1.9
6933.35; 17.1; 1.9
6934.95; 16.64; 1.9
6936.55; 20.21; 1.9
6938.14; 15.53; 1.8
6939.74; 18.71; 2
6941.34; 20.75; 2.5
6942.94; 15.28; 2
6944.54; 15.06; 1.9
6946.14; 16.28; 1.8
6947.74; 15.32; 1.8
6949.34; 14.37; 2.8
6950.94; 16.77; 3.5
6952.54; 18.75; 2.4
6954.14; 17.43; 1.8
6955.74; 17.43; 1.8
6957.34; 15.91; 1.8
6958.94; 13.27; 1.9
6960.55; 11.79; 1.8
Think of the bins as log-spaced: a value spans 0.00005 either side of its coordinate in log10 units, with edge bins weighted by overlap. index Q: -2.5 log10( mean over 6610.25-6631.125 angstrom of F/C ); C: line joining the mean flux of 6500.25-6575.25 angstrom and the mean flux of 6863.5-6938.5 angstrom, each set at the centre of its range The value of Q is 0.034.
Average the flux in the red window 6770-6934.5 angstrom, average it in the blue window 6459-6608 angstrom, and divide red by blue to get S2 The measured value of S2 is 1.02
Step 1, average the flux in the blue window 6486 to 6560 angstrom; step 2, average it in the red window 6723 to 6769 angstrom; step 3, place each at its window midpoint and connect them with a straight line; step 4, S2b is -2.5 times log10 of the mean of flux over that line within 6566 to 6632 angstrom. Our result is -0.017 mag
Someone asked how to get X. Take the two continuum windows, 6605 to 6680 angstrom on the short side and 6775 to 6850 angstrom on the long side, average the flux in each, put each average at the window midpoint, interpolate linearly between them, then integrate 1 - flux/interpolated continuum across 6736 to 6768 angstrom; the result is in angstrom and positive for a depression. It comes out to -2.3 angstrom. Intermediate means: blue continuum 16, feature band 17.4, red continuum 16.4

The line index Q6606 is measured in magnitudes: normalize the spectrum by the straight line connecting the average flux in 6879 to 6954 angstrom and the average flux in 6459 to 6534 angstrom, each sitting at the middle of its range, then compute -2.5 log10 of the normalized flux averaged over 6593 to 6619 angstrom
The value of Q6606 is -0.03 mag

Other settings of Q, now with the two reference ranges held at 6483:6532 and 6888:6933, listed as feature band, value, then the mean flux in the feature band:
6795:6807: -0.06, 16.6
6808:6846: -0.01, 15.9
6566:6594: -0.07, 16.2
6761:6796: -0.11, 17.3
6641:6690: -0.06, 16.3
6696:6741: -0.04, 16.1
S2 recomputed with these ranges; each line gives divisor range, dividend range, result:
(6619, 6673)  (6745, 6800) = 1.08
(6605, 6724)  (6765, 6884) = 1.00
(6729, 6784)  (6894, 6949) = 0.95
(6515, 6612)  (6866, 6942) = 1.02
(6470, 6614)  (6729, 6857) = 1.04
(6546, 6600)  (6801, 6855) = 0.97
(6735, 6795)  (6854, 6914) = 0.91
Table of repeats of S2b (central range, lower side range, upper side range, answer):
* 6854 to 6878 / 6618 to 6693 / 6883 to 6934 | 0.04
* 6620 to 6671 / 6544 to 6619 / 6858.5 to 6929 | 0.03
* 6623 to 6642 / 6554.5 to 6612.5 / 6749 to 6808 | 0.09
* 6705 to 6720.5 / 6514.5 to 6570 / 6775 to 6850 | -0.02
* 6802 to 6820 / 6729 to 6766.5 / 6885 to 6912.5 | 0.05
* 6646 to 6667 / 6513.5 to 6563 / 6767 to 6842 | 0.00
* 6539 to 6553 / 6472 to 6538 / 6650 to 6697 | 0.02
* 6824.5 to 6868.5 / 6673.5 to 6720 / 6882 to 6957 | 0.06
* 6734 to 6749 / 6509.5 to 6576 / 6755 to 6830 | -0.04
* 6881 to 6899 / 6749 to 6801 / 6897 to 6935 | -0.02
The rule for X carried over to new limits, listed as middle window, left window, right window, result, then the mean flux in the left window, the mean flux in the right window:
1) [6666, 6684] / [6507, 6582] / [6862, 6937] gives -0.7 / 16.1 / 16.2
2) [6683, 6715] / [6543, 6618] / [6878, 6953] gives -0.3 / 16.2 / 16.3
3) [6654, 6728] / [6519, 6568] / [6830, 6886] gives -1.2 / 16.1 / 15.8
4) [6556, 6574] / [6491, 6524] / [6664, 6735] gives -2.8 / 14.5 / 16.1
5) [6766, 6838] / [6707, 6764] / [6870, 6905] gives -0.9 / 16.6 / 15.8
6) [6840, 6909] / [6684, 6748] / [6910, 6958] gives 3.9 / 16.2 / 16.7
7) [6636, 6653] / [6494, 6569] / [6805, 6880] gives -0.4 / 15.4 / 15.6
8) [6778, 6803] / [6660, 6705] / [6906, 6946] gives -1.1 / 16.2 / 16.6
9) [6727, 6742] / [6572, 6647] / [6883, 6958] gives -0.3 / 15.8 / 16.4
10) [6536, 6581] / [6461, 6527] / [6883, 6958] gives -1.9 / 15.6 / 16.4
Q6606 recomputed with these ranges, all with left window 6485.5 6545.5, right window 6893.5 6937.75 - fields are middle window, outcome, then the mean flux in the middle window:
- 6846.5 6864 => 0.11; 14.5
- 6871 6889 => 0.00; 16.1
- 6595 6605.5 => -0.07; 16.2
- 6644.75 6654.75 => -0.06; 16.3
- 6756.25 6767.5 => -0.16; 18.1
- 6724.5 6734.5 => 0.05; 14.9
